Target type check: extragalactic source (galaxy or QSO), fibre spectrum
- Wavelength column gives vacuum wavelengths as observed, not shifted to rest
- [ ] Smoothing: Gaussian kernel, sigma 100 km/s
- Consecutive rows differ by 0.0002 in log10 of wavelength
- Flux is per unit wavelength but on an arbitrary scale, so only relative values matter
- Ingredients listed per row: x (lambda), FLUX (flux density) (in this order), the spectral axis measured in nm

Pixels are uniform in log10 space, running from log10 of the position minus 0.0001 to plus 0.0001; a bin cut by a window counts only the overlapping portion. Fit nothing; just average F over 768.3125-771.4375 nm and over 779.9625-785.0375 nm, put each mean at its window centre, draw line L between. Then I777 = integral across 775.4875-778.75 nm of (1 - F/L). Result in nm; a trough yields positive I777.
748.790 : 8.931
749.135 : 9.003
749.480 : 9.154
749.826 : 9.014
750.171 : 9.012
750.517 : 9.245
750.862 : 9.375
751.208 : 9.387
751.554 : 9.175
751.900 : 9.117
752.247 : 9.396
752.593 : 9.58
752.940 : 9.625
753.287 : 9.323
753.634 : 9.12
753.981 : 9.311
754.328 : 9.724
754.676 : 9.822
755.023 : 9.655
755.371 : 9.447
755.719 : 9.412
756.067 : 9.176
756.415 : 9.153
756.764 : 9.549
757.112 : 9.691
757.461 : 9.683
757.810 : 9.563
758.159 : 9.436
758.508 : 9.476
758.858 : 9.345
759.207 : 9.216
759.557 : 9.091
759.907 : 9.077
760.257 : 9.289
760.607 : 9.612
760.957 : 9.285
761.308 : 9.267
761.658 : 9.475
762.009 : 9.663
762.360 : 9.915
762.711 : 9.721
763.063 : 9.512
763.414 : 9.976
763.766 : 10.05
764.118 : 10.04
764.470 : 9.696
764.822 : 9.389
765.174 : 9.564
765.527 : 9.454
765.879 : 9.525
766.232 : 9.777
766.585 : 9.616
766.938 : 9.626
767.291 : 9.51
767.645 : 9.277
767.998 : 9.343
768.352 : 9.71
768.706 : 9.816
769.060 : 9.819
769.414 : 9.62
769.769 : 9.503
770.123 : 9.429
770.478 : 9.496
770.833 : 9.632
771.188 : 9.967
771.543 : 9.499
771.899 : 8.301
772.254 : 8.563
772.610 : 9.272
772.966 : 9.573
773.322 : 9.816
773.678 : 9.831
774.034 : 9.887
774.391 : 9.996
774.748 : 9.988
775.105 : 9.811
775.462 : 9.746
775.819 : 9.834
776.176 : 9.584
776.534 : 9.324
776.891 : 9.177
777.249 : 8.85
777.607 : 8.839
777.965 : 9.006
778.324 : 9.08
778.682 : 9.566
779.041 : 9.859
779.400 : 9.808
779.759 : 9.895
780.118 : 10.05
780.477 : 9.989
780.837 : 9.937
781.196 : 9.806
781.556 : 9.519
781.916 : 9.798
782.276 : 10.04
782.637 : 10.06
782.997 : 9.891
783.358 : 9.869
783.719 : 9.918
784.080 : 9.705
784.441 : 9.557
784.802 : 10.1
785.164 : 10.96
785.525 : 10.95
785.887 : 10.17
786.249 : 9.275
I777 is 0.18 nm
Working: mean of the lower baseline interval 9.66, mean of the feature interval 9.27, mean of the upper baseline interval 9.88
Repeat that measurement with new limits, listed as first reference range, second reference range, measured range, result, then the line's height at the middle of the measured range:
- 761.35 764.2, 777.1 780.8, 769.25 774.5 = 0.07 nm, 9.62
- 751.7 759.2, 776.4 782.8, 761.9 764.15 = -0.08 nm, 9.49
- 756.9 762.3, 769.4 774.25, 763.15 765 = -0.07 nm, 9.44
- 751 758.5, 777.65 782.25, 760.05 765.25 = -0.06 nm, 9.52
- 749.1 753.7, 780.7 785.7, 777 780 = 0.16 nm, 9.9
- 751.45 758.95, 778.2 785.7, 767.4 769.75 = 0.02 nm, 9.69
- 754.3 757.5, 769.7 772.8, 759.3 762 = 0.04 nm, 9.45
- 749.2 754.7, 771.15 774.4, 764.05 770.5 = -0.13 nm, 9.39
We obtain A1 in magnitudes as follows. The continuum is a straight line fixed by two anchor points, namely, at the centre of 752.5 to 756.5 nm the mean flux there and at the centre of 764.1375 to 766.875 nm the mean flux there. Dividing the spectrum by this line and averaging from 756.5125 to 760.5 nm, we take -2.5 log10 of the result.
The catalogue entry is 0.01 mag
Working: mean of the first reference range 9.45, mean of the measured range 9.4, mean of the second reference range 9.6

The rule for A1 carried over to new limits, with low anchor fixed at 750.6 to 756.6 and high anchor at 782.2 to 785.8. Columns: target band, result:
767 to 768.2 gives 0.04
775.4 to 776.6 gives 0.03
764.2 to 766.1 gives 0.01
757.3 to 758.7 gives 0.00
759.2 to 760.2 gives 0.05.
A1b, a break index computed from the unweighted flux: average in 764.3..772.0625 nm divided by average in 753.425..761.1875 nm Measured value 1.0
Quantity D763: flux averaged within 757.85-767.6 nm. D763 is 9.54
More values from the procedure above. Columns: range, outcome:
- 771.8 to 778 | 9.44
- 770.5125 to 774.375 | 9.46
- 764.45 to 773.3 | 9.48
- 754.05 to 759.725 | 9.46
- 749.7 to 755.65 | 9.38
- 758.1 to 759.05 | 9.41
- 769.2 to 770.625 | 9.52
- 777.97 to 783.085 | 9.78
